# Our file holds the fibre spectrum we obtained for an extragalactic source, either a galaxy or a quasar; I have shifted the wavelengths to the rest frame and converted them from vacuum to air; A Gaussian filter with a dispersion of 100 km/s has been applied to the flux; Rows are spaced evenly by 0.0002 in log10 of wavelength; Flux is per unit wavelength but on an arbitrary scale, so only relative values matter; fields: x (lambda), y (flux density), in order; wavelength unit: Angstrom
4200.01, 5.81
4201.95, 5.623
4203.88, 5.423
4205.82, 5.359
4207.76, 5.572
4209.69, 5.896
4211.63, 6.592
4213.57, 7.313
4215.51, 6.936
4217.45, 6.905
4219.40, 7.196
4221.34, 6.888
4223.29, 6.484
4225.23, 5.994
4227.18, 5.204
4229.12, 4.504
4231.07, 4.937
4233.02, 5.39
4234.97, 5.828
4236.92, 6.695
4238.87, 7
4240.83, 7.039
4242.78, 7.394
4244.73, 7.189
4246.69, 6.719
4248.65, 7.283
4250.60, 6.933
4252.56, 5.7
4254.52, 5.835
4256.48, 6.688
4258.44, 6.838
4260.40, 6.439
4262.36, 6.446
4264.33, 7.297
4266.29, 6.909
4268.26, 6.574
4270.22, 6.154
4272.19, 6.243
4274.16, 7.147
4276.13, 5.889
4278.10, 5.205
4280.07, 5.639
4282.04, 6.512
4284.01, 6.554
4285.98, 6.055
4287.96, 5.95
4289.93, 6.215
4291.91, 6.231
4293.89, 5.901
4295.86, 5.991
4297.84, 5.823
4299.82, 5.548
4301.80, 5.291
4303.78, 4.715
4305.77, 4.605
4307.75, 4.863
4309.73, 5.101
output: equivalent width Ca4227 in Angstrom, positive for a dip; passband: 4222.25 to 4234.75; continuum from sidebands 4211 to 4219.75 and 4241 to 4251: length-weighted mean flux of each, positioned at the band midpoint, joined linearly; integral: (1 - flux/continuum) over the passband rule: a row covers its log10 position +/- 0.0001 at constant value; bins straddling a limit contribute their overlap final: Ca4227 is 2.8 Angstrom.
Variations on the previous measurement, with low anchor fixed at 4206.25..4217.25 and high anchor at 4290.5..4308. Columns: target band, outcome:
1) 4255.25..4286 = -3.3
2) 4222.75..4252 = -0.7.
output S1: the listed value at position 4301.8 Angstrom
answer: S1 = 5.291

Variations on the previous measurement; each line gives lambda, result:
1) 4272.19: 6.243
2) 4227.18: 5.204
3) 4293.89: 5.901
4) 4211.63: 6.592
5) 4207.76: 5.572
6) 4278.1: 5.205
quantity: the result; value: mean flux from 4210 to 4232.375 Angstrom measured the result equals 6.24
